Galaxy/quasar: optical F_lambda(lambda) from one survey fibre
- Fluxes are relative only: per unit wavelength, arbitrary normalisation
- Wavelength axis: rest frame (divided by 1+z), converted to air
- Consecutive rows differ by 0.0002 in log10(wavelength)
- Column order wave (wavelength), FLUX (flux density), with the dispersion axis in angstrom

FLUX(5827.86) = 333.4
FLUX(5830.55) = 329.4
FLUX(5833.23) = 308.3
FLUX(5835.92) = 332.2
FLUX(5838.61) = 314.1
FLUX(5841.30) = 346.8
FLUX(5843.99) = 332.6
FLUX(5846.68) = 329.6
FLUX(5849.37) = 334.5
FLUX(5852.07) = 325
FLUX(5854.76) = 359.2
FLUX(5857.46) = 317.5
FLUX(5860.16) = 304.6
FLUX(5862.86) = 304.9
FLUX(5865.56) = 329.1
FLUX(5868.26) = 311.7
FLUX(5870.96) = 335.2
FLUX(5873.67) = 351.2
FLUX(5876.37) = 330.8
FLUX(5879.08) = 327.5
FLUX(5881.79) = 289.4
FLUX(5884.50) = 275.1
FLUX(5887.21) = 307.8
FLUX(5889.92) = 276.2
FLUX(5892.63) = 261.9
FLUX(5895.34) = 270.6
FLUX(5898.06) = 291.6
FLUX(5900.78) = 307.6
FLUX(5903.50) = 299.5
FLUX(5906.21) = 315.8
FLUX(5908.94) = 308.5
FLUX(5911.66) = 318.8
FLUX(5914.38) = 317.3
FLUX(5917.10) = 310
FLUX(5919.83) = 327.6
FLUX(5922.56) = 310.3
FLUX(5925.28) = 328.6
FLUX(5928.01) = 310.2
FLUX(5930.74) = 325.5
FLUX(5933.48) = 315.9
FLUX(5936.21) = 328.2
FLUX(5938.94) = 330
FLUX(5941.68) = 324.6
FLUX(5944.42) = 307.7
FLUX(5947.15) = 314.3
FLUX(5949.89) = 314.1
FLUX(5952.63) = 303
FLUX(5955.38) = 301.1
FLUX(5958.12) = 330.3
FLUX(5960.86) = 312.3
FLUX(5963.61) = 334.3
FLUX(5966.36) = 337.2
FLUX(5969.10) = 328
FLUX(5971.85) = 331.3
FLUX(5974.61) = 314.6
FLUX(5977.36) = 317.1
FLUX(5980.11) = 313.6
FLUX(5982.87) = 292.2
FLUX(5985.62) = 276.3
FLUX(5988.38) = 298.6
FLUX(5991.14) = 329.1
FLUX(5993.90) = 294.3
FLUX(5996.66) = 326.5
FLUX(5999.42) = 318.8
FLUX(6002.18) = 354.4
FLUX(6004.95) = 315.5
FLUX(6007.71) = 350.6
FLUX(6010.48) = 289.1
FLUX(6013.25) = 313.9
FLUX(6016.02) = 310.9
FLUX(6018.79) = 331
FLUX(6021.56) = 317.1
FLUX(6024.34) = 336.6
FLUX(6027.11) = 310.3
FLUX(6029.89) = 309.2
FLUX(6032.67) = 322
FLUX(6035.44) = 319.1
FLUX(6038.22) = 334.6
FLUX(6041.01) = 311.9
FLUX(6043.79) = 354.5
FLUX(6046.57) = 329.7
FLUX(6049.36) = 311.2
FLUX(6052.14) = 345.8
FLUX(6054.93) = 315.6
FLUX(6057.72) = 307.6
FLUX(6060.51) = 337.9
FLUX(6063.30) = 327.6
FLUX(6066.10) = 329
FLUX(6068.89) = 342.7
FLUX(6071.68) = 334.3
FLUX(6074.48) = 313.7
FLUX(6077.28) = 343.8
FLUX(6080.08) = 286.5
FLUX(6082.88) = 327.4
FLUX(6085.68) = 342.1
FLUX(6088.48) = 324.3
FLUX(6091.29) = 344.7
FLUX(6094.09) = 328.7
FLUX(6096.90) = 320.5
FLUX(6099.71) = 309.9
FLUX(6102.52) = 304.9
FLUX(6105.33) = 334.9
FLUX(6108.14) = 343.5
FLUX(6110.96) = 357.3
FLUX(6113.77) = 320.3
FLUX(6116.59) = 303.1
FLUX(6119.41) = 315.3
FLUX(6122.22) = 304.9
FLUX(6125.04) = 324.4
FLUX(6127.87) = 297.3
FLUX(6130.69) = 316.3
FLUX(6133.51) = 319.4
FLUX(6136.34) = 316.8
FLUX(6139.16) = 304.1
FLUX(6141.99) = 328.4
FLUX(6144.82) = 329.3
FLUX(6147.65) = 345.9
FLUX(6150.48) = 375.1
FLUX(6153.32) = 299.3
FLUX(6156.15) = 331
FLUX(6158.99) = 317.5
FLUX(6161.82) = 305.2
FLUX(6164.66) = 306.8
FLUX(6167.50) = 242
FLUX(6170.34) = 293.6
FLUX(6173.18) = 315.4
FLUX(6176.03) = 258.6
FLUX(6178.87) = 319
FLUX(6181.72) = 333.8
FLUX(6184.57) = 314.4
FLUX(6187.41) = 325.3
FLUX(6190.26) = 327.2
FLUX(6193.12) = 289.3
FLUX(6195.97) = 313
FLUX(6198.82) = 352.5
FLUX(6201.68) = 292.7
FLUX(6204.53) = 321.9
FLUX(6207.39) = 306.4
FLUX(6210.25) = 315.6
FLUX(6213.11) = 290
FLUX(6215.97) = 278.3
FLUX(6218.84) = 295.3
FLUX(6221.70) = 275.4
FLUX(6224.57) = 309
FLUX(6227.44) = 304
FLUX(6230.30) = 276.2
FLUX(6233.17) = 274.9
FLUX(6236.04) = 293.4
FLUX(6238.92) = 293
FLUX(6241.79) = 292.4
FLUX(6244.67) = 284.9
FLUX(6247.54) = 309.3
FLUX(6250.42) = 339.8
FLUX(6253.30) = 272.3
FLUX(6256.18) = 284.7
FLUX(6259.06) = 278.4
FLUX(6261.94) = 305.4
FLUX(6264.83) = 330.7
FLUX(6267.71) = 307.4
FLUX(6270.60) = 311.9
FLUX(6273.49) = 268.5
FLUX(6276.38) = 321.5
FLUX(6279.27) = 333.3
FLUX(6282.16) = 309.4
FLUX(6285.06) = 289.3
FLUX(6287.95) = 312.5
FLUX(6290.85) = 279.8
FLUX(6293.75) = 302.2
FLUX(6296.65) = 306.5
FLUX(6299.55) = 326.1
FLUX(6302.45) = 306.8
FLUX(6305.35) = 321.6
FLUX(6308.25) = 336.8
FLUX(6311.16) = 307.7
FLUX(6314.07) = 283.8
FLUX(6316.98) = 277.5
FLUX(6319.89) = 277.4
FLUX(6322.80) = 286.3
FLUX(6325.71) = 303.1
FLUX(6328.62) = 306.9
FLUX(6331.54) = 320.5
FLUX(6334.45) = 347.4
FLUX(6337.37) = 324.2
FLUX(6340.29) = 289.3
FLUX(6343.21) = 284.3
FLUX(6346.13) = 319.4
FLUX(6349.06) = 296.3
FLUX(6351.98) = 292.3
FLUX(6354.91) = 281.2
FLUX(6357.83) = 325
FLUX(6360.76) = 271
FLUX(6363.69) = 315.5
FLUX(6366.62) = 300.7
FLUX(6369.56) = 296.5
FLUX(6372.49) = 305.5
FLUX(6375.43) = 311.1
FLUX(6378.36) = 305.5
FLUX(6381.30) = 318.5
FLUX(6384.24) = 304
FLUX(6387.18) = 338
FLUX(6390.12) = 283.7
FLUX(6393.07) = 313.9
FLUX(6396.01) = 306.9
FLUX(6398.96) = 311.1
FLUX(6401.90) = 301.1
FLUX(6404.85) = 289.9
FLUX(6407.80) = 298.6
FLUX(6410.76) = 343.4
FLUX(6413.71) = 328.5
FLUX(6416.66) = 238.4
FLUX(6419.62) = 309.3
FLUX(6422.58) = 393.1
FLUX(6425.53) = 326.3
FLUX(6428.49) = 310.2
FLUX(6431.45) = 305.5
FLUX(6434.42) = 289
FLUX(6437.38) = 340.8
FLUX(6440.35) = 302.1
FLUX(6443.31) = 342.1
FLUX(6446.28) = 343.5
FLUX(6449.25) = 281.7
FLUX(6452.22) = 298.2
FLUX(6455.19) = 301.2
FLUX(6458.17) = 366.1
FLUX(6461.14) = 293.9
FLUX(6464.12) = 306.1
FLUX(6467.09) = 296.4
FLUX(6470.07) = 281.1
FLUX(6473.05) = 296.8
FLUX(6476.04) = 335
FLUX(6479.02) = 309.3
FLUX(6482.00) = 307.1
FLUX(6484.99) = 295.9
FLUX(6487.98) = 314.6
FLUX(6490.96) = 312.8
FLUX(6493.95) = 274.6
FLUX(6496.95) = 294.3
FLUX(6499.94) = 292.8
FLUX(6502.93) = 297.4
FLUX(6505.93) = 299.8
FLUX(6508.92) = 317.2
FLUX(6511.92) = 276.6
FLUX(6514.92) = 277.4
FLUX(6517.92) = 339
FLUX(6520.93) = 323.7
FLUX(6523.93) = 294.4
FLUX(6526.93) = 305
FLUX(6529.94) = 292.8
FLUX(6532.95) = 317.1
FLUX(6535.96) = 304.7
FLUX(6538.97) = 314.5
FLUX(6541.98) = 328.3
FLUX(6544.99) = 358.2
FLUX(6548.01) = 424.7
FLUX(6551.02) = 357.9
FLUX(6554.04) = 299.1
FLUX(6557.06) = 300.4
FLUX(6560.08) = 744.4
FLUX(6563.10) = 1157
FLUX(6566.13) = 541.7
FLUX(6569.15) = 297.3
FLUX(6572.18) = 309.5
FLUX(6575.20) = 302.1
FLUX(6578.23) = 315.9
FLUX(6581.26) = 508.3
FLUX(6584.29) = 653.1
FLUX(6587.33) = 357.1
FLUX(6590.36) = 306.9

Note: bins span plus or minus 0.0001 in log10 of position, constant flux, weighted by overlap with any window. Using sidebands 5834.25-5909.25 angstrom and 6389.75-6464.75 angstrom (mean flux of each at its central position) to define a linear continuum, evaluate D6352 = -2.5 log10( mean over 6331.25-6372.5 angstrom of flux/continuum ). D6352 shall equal 0.03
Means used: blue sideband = 314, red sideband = 313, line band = 304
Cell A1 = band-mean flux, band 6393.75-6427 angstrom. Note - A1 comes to 313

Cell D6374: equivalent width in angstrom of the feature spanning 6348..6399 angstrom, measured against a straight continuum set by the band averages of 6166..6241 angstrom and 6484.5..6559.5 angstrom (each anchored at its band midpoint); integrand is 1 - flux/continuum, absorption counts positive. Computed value 0.94 angstrom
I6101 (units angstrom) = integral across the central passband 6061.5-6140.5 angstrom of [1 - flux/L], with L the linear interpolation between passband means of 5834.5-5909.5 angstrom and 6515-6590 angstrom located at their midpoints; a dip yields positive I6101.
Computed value 4.8 angstrom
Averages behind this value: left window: 314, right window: 402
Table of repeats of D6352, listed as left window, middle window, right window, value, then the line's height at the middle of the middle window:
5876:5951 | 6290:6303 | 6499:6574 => 0.148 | 350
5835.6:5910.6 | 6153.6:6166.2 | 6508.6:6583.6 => 0.107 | 346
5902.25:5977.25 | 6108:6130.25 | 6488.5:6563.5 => 0.032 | 329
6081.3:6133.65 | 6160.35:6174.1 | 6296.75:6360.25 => 0.093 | 318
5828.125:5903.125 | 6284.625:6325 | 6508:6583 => 0.195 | 361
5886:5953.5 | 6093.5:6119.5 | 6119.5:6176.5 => -0.041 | 312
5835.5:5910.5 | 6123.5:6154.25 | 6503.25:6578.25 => 0.049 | 339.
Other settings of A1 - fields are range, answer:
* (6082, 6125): 325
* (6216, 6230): 293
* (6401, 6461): 315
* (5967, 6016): 316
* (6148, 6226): 308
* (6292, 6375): 304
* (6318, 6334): 301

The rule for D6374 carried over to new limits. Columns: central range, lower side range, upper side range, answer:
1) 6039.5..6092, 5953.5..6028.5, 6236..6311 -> -2.2 angstrom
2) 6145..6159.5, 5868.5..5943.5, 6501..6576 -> 0.1 angstrom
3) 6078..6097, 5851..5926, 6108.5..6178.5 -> -0.8 angstrom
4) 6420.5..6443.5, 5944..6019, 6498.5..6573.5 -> 2.5 angstrom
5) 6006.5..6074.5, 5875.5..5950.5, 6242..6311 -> -3.7 angstrom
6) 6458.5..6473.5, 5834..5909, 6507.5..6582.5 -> 3.0 angstrom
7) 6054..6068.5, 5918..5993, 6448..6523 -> -0.5 angstrom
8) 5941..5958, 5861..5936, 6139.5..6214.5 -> -0.1 angstrom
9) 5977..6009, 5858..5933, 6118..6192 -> -0.5 angstrom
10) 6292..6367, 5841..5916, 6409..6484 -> 2.2 angstrom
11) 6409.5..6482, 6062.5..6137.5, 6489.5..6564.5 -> 8.5 angstrom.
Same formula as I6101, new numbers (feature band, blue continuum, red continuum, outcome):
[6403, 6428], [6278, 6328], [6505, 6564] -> 1.68 angstrom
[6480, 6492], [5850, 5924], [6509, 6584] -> 2.37 angstrom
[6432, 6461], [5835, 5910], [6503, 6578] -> 3.99 angstrom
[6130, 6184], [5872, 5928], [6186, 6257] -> -2.07 angstrom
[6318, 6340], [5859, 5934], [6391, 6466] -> 0.34 angstrom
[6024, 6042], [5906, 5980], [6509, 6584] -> 0.54 angstrom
